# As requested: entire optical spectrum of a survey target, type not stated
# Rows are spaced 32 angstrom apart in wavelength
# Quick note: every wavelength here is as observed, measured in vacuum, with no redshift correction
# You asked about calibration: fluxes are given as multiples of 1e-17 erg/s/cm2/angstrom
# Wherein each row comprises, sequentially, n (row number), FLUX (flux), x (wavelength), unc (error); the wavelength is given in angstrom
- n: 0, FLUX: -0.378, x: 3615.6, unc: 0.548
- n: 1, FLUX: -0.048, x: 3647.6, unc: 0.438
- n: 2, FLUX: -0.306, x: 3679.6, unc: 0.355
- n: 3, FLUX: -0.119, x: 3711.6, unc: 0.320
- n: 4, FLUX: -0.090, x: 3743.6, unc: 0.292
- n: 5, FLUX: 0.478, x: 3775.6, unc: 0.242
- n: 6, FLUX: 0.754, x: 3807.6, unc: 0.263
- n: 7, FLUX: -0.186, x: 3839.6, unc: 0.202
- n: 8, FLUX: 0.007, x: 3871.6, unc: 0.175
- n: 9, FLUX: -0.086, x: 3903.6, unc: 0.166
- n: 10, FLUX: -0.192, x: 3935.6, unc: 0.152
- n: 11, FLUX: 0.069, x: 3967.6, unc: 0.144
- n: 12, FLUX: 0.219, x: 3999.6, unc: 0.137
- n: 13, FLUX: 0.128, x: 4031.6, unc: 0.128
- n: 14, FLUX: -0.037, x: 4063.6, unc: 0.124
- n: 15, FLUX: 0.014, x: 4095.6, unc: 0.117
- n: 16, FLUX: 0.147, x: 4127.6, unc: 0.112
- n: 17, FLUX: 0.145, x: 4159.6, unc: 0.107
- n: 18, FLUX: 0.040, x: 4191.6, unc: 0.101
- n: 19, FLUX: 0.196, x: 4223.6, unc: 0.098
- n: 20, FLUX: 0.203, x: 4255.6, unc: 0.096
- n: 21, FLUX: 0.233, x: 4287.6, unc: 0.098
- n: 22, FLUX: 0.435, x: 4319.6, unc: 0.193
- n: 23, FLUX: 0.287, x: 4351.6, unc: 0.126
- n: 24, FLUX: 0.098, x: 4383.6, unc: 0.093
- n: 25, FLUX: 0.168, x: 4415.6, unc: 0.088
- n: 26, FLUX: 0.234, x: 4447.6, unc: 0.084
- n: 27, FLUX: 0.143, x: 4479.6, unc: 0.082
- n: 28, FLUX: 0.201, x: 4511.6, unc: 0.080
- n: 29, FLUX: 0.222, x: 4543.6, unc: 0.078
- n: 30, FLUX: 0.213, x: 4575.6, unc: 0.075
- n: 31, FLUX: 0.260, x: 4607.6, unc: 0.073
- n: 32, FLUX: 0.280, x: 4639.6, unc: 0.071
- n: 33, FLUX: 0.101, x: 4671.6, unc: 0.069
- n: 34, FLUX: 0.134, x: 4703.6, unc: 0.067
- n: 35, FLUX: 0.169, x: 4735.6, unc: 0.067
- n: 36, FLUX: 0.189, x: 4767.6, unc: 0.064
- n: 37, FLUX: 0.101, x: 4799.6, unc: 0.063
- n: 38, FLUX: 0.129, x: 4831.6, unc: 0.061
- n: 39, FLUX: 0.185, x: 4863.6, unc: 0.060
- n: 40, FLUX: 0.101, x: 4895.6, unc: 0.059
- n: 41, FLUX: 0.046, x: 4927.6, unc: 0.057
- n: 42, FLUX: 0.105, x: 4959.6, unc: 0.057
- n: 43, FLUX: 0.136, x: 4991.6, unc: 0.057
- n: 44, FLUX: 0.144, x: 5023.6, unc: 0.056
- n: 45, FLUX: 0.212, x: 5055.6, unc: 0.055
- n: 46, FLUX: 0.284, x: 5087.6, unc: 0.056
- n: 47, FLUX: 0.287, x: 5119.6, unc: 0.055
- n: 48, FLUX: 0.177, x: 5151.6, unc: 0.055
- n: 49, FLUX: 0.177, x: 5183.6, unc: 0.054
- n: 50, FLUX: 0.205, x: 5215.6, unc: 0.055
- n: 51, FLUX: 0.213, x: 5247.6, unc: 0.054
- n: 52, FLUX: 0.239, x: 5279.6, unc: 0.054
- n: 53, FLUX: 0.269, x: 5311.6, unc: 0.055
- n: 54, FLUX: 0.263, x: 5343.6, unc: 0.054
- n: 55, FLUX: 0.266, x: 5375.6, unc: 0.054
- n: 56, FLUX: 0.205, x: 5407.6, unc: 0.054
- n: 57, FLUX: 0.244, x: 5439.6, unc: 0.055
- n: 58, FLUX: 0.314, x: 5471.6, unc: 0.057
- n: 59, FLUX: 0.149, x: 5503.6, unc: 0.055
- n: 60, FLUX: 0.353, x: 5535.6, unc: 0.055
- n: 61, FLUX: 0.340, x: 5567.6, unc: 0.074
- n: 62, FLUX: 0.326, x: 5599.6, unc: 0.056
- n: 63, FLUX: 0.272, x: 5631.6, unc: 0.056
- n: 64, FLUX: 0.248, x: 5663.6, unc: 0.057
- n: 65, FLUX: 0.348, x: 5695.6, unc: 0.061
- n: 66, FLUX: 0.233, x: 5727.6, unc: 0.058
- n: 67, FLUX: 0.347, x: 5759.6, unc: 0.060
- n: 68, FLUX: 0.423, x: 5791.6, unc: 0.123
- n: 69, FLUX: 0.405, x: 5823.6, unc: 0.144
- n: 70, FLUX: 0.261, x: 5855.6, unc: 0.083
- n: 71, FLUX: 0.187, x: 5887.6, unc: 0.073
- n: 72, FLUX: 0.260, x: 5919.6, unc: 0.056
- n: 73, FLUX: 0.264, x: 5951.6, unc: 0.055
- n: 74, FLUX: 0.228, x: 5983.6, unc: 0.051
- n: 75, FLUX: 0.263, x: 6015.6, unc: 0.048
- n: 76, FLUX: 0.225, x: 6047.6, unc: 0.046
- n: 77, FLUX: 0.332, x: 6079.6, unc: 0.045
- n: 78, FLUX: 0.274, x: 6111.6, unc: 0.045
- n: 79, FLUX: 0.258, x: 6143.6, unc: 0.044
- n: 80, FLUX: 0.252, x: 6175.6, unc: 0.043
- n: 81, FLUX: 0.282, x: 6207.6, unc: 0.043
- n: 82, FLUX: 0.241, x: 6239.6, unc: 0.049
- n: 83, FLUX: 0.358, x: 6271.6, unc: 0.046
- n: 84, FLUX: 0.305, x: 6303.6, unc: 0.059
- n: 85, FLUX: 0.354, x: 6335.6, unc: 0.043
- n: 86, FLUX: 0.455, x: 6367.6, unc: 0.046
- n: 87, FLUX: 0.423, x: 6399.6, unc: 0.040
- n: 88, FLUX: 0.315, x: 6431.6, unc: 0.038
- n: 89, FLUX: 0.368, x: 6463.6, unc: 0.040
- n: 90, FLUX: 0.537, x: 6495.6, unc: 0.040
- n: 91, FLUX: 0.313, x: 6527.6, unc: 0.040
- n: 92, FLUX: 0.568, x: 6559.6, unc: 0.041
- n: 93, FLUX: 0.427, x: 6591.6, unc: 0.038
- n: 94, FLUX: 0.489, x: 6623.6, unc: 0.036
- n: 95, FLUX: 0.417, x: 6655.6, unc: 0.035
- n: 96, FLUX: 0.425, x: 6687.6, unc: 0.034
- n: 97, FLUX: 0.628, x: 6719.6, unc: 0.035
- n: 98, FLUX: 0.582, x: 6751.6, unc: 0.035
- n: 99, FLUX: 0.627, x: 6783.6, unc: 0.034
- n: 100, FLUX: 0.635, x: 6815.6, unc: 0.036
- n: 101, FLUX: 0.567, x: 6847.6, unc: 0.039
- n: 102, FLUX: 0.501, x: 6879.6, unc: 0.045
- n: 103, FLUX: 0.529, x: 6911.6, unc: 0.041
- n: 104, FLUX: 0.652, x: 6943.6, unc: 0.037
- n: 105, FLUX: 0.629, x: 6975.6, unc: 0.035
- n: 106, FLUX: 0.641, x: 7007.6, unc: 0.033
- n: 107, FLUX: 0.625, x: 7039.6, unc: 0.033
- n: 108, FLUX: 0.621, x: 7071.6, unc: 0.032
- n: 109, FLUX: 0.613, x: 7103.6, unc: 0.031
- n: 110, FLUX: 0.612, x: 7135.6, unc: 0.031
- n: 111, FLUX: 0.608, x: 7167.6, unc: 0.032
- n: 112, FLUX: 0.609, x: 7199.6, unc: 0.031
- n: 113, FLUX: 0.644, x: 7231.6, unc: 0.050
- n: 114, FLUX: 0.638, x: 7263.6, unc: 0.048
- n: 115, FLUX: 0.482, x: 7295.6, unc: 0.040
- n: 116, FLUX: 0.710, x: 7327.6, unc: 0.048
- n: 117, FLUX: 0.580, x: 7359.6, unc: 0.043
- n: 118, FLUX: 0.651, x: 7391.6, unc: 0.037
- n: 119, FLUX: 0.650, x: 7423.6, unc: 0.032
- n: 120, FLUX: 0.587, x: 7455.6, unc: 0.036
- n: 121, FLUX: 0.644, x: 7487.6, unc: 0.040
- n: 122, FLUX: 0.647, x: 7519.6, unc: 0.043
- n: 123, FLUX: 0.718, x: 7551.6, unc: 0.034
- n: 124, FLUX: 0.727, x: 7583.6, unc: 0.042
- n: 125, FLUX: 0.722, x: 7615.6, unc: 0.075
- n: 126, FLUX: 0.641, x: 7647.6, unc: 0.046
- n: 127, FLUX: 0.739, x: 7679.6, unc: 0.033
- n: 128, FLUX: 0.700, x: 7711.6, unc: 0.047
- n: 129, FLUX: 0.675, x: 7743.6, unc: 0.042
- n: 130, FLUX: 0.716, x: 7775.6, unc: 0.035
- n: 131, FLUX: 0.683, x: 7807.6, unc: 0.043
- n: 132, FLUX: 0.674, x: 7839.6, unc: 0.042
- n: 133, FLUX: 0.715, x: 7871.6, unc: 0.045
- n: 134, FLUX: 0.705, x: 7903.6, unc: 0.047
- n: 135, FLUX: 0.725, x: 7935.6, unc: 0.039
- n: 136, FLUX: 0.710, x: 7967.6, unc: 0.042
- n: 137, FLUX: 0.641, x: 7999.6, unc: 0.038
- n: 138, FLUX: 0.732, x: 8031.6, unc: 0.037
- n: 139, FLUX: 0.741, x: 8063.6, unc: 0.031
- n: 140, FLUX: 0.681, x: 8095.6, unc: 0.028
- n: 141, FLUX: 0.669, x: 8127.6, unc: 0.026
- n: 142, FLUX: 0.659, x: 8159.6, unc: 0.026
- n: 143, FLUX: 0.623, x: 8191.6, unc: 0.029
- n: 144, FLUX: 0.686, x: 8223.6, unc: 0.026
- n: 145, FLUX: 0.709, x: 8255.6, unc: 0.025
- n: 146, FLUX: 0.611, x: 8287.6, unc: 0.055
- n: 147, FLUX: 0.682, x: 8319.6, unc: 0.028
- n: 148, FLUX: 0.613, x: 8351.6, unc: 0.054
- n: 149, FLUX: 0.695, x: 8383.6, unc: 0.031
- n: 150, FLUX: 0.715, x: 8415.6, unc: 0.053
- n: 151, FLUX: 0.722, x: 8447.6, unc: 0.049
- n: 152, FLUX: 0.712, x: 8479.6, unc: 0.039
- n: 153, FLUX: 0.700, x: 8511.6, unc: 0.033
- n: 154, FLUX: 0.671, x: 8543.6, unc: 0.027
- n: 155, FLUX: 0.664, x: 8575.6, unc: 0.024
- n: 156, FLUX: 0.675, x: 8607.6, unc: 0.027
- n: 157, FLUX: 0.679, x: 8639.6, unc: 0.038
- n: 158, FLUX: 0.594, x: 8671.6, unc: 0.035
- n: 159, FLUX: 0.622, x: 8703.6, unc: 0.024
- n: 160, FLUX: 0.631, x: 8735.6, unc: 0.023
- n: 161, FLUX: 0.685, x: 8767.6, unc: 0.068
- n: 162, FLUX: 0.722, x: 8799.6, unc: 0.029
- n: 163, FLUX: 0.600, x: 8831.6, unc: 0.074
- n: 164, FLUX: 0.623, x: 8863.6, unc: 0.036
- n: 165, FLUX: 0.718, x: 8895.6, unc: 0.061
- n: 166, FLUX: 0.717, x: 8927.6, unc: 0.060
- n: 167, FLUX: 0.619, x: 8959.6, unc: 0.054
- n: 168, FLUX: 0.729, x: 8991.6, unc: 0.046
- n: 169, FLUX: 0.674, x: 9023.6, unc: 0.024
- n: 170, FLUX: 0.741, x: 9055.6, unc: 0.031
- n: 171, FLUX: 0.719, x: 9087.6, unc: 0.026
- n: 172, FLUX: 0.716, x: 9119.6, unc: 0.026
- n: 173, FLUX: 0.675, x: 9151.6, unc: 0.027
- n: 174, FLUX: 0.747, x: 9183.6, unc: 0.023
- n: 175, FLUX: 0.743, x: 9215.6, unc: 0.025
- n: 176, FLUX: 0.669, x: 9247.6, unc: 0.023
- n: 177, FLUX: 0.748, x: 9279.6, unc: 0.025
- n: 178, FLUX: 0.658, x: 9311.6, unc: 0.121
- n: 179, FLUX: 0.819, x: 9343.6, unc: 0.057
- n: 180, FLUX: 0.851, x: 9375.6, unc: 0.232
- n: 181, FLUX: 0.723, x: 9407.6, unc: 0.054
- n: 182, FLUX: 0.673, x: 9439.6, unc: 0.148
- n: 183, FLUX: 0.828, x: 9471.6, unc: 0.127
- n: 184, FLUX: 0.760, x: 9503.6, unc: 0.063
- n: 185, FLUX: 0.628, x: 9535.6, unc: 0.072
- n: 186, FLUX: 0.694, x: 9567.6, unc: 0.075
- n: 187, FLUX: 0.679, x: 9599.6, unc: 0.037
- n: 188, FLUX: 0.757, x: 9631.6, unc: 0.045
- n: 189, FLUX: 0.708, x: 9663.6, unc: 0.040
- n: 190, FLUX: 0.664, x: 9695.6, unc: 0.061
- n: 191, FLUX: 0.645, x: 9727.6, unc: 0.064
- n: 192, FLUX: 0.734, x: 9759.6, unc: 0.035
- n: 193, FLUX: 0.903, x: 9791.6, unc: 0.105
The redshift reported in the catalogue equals 0.679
